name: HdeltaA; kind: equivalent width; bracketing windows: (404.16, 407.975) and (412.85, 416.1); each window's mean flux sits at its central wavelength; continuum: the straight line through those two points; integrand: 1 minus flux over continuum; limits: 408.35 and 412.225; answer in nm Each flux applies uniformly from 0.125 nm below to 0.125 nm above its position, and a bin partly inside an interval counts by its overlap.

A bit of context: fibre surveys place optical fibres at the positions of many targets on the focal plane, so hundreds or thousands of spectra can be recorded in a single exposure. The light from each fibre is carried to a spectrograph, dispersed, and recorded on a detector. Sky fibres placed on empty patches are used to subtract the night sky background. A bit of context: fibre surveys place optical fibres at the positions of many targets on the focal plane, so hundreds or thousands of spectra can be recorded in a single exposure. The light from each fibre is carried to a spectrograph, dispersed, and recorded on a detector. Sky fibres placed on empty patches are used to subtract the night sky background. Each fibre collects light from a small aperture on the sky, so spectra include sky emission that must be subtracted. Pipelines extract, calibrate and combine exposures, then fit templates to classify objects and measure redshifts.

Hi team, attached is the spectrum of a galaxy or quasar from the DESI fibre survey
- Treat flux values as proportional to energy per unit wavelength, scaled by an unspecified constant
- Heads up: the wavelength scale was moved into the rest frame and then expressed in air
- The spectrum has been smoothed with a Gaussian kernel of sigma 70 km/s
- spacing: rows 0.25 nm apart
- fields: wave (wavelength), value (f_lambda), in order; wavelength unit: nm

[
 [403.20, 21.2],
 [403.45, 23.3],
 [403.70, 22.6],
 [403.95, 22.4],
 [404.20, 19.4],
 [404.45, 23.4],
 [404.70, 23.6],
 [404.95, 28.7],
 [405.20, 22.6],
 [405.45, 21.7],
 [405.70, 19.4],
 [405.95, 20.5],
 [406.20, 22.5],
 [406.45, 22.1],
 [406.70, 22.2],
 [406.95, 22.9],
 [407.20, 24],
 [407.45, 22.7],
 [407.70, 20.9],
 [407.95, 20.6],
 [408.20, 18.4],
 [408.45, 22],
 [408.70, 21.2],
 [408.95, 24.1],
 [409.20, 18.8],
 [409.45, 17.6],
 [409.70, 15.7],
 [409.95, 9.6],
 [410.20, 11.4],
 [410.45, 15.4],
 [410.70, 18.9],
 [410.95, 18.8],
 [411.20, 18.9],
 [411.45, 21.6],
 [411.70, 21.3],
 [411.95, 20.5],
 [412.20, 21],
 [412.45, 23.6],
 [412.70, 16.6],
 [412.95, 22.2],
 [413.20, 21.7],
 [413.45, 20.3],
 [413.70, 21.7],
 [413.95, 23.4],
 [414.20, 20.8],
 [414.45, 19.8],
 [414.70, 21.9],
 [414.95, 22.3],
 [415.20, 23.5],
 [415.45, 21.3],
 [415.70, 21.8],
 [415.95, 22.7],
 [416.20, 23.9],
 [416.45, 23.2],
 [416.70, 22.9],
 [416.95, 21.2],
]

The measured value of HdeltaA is 0.64 nm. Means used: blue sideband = 22.4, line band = 18.5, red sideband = 21.8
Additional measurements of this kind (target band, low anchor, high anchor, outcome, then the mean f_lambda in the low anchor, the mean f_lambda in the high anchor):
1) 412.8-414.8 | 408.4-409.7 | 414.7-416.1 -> 0.03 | 20.2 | 22.3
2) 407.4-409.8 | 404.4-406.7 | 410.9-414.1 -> 0.19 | 22.7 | 20.9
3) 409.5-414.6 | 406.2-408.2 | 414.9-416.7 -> 0.74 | 22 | 22.7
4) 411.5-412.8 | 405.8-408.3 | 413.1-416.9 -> 0.07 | 21.7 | 22.1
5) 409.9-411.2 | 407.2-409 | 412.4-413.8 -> 0.35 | 21.5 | 20.9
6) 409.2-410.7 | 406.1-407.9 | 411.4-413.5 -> 0.48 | 22.4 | 21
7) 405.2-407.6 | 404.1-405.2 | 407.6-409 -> 0.04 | 23.7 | 21.1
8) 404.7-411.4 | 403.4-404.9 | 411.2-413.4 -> 0.54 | 22.7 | 20.9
